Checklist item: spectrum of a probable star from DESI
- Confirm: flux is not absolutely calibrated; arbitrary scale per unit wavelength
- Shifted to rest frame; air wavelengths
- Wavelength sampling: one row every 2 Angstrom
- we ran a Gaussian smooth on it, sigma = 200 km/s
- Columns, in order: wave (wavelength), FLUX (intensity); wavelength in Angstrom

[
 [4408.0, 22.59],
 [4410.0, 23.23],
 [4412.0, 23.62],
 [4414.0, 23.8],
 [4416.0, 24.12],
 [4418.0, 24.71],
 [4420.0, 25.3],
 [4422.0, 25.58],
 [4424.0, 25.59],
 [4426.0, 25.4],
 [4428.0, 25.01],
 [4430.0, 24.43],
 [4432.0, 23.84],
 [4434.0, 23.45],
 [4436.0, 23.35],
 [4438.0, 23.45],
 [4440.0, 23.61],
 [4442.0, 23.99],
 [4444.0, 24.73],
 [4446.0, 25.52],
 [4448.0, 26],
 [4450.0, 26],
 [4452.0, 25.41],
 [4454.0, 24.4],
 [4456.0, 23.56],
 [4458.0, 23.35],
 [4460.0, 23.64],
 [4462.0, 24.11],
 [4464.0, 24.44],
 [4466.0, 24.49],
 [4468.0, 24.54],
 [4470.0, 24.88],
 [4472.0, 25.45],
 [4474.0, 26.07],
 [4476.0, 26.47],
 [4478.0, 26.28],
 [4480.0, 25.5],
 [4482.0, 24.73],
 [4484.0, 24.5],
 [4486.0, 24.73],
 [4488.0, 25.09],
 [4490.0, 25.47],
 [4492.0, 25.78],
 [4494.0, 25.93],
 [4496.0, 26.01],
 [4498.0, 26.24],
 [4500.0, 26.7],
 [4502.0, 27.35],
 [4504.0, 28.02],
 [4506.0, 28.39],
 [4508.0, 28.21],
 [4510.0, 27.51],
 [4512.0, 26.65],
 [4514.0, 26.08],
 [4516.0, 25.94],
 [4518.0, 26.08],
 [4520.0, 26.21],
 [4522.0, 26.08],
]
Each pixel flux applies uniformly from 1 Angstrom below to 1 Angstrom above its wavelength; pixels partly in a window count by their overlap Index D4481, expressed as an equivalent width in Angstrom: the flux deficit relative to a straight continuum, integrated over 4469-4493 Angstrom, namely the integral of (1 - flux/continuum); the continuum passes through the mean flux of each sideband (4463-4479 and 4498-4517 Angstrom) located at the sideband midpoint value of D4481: 0.4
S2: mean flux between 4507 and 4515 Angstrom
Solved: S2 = 27.1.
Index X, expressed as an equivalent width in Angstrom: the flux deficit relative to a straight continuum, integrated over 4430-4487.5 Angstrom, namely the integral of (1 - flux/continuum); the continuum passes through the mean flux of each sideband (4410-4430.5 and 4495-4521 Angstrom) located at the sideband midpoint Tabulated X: 2.2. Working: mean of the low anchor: 24.7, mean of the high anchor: 26.9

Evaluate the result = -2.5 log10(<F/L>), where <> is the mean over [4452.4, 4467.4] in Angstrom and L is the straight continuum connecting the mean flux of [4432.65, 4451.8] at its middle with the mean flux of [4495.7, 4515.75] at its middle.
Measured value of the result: 0.05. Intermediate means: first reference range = 24.5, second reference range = 27.1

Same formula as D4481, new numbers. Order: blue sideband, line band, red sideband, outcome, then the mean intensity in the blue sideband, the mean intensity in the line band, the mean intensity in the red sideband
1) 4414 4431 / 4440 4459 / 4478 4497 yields 0.3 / 24.9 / 24.7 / 25.4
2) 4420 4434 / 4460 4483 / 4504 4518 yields 0.8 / 24.9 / 25.1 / 27.1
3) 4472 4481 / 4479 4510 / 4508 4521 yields 0.1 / 26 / 26.2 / 26.6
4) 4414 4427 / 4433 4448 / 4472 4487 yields 0.6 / 25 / 24.1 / 25.5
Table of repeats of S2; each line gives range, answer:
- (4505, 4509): 28.3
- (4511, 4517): 26.2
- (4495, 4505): 26.9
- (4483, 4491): 24.9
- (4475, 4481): 26.1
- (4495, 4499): 26.1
